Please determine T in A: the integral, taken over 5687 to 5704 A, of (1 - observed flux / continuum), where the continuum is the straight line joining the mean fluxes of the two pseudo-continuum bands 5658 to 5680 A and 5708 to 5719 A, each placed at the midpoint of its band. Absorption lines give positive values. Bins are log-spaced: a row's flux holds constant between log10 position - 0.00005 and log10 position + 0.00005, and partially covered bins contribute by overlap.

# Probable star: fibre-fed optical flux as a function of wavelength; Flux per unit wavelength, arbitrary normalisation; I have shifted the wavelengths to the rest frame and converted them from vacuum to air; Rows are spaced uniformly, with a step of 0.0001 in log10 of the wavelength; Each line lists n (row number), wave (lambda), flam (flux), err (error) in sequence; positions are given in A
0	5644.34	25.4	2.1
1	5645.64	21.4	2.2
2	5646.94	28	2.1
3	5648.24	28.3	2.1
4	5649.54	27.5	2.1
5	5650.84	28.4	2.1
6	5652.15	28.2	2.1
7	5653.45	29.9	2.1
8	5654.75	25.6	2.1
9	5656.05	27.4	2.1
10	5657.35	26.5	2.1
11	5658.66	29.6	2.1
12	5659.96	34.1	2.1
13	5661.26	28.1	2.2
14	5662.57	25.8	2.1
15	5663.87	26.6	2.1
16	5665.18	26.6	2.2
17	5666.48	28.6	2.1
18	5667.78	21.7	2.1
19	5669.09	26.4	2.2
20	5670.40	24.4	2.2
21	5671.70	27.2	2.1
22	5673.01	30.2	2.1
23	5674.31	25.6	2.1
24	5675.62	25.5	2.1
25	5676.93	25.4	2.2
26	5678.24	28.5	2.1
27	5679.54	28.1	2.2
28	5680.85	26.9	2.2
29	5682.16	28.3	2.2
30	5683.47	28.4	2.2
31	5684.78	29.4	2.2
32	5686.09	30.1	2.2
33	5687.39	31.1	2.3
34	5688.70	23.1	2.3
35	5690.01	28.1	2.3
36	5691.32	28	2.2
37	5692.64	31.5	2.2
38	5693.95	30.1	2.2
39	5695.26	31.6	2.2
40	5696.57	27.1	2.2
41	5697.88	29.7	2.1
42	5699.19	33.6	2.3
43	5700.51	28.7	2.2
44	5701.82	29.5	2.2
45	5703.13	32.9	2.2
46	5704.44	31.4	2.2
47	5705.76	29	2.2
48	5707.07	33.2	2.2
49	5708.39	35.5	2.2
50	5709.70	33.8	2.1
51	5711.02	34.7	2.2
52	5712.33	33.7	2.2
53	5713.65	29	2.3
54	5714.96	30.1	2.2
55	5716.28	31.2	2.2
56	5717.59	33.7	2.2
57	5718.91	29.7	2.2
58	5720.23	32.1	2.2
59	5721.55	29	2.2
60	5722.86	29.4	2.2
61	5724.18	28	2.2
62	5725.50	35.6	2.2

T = 0.4 A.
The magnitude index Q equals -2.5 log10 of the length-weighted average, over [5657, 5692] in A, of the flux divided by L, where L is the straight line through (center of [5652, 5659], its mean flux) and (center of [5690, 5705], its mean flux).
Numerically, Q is 0.05 mag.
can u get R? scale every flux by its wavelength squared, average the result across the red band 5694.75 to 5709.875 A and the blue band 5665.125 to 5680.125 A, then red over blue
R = 1.19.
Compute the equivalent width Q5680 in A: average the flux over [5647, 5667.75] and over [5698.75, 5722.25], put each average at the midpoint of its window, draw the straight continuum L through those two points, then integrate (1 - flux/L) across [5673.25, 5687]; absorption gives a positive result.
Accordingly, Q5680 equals 0.8 A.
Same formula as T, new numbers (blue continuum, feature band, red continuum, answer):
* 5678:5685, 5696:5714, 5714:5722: -0.99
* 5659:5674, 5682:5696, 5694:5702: 0.09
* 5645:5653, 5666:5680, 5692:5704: 1.12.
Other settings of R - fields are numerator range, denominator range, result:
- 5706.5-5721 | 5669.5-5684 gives 1.21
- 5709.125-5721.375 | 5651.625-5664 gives 1.15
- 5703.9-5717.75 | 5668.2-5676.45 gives 1.24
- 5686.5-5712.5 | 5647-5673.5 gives 1.13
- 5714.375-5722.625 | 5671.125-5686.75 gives 1.13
